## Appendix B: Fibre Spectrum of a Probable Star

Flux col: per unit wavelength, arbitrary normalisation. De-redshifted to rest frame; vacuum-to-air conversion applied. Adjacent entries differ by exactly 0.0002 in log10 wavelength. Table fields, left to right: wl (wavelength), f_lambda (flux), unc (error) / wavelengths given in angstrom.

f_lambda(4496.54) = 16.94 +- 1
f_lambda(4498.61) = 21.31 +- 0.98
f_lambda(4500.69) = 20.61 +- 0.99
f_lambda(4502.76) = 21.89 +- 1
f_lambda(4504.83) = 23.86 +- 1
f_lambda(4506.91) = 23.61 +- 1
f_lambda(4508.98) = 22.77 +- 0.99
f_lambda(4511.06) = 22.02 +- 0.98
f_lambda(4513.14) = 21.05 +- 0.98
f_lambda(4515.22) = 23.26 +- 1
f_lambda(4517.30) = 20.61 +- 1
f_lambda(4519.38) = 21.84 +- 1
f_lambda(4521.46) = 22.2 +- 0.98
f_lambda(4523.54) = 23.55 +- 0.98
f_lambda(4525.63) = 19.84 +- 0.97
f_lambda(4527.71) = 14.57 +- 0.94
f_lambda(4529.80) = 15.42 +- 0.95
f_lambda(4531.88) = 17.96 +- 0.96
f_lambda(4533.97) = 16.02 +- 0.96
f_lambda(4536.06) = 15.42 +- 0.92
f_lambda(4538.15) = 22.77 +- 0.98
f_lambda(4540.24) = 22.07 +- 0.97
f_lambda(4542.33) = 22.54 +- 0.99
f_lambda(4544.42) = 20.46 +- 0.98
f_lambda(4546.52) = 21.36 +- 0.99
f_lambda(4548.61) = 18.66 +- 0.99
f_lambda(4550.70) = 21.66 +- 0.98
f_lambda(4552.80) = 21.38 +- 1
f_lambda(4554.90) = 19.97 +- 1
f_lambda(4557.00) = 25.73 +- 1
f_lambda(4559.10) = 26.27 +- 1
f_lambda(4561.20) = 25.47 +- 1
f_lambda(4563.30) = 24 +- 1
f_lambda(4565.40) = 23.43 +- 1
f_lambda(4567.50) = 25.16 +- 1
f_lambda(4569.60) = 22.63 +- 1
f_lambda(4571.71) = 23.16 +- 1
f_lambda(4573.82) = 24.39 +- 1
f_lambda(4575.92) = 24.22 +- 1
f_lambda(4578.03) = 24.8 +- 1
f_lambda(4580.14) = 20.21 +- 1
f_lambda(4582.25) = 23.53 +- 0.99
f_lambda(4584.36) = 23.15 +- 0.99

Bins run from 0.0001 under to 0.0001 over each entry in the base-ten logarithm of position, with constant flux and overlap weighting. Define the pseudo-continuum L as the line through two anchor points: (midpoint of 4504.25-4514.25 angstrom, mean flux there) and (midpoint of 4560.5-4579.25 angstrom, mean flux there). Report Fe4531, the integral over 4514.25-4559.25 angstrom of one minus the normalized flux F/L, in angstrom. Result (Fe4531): 5.4 angstrom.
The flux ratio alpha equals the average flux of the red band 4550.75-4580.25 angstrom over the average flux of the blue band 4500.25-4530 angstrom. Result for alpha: 1.1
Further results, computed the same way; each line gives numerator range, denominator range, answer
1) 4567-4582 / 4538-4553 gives 1.10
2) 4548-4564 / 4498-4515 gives 1.03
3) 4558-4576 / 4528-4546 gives 1.28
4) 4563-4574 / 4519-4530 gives 1.20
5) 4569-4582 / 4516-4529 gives 1.14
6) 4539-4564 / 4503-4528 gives 1.03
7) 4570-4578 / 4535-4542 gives 1.18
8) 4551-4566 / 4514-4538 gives 1.23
